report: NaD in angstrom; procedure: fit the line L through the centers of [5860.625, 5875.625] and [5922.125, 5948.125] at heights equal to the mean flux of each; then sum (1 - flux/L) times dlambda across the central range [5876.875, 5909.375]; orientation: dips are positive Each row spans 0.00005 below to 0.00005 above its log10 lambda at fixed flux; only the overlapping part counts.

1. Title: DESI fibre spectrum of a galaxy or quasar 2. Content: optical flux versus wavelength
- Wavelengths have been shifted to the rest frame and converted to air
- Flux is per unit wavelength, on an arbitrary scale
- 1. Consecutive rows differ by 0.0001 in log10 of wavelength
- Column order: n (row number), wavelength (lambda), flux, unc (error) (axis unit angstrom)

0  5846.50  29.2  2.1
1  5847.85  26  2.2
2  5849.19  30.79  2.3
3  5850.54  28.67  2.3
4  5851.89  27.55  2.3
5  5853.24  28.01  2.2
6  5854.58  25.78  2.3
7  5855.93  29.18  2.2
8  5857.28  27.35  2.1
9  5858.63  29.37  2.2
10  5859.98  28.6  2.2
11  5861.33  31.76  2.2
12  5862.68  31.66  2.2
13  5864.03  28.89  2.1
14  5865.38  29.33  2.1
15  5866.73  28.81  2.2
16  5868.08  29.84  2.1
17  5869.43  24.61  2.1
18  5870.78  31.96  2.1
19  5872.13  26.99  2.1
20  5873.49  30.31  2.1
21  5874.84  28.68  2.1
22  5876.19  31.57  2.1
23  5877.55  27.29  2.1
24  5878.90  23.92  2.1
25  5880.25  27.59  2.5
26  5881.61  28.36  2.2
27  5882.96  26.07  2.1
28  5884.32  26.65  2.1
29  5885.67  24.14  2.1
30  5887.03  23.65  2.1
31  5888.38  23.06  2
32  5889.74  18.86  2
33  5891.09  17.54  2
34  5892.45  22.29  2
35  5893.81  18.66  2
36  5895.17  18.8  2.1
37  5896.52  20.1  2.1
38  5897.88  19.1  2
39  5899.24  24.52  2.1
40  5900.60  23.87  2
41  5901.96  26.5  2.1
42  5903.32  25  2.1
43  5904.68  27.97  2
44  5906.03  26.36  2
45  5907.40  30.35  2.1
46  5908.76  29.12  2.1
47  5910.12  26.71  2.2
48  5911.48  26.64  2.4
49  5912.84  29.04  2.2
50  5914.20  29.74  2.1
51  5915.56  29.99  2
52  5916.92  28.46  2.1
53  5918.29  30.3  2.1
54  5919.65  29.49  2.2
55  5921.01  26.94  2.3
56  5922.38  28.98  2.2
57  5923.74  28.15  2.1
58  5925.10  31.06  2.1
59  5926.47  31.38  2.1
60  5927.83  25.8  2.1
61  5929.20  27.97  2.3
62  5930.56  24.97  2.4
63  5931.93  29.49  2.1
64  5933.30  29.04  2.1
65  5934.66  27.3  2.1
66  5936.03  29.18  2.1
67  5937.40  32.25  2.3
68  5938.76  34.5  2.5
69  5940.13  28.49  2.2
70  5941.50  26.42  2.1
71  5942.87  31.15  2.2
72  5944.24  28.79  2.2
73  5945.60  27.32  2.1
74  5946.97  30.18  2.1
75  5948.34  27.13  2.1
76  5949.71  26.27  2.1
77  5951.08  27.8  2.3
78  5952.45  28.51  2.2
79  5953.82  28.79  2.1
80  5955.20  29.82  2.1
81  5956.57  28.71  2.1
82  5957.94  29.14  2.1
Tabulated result 5.7 angstrom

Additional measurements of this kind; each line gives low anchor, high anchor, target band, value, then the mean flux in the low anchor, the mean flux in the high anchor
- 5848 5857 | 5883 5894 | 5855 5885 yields -3.94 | 28.2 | 22.2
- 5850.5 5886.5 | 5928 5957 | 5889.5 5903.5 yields 3.49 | 28.2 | 28.7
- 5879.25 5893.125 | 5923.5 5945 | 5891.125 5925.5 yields 0.31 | 23.8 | 29.1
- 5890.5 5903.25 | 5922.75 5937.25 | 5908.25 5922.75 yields -1.84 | 21.5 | 28.6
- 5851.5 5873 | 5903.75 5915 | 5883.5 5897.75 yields 3.56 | 28.8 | 28.2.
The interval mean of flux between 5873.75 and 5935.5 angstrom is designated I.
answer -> 26.3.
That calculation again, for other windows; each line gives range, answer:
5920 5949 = 28.9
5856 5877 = 29.3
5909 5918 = 28.6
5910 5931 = 28.6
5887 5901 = 20.8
